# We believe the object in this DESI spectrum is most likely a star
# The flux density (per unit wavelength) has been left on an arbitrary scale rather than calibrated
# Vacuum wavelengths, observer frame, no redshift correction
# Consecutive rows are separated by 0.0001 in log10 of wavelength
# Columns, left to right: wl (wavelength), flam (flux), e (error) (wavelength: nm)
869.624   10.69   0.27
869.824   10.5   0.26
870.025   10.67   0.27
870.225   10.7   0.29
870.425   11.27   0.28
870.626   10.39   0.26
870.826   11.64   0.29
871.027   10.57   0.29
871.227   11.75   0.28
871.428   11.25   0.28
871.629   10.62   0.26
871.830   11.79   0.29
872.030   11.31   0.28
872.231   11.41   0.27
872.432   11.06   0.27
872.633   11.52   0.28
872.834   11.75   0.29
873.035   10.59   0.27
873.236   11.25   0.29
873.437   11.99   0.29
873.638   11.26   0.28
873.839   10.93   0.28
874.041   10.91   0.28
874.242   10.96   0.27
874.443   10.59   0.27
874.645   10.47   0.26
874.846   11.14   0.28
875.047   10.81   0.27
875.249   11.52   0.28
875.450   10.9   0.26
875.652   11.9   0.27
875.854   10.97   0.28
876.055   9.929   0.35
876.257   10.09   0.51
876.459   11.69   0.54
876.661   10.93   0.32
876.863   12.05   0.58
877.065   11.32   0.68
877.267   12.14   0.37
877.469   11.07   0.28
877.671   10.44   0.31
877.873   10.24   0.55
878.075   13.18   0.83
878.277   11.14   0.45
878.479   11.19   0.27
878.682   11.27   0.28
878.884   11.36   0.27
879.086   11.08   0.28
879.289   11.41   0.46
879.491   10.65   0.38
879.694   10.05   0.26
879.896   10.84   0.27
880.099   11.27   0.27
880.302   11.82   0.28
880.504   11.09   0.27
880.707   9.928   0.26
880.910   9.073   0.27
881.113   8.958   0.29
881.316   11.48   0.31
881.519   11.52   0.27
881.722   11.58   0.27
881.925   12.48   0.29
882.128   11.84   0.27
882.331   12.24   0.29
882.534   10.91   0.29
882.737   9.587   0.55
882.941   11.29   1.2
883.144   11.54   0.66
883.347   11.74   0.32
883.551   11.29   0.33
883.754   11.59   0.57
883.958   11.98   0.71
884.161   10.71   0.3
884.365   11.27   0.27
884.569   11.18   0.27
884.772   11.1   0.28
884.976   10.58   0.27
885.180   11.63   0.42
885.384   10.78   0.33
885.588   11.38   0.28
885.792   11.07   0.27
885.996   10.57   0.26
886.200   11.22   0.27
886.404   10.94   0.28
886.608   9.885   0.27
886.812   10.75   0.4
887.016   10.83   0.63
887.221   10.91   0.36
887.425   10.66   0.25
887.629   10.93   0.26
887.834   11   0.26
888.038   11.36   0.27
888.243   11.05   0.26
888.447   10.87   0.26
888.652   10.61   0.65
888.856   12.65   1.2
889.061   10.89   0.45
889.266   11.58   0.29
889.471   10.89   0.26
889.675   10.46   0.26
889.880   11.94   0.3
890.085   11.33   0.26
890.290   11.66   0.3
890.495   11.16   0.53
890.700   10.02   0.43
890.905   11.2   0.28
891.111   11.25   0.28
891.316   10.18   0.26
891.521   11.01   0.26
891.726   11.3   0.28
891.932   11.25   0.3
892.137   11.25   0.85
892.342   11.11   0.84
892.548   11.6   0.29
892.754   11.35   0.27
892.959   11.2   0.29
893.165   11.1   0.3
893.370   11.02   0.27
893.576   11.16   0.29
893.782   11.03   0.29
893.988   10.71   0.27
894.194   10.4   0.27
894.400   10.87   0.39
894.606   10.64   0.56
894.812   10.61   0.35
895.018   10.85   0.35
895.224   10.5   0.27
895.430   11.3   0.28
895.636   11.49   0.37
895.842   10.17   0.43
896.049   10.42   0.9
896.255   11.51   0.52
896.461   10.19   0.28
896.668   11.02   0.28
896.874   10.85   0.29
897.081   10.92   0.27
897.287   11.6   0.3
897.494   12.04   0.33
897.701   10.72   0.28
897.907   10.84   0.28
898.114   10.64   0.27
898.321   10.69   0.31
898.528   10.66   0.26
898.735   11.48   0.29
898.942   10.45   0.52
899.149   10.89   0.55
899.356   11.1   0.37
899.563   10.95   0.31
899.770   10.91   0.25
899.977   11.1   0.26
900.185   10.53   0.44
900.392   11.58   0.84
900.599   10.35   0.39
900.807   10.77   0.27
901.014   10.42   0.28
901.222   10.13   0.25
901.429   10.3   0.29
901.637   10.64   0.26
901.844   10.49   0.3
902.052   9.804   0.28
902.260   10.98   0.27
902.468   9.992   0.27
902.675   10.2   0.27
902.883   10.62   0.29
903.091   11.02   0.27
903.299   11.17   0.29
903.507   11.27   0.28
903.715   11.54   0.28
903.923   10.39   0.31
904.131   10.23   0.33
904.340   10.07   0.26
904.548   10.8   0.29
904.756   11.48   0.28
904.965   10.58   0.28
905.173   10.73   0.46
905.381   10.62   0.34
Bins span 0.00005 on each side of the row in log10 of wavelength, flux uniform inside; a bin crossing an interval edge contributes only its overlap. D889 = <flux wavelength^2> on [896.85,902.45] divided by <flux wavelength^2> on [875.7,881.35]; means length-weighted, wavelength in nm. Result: 1.03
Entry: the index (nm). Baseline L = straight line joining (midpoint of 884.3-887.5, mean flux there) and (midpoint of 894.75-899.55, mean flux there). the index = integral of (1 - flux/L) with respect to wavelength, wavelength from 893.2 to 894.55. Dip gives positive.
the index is 0.01 nm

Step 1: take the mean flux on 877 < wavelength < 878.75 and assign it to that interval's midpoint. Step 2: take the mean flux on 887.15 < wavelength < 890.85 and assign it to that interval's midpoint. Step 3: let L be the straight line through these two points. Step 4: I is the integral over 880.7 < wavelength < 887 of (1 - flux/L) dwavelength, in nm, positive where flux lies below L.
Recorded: 0.09 nm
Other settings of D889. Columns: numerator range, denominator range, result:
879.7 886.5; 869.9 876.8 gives 1.02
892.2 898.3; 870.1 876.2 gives 1.04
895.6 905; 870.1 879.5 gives 1.02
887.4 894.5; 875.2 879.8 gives 1.03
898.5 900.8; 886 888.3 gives 1.03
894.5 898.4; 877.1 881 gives 1.03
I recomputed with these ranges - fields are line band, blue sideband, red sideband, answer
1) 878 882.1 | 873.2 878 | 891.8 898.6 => -0.01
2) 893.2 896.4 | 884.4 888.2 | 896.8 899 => 0.04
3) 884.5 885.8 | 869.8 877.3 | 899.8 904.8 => -0.02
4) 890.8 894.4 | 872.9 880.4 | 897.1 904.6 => -0.06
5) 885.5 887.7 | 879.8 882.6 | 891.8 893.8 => 0.06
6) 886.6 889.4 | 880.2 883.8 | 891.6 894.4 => 0.02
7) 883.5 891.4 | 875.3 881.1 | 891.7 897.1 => -0.06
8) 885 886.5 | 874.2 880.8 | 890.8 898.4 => 0.00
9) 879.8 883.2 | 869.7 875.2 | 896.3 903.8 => -0.01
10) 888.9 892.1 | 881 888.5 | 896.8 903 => -0.04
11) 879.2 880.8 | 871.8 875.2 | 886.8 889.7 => 0.03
